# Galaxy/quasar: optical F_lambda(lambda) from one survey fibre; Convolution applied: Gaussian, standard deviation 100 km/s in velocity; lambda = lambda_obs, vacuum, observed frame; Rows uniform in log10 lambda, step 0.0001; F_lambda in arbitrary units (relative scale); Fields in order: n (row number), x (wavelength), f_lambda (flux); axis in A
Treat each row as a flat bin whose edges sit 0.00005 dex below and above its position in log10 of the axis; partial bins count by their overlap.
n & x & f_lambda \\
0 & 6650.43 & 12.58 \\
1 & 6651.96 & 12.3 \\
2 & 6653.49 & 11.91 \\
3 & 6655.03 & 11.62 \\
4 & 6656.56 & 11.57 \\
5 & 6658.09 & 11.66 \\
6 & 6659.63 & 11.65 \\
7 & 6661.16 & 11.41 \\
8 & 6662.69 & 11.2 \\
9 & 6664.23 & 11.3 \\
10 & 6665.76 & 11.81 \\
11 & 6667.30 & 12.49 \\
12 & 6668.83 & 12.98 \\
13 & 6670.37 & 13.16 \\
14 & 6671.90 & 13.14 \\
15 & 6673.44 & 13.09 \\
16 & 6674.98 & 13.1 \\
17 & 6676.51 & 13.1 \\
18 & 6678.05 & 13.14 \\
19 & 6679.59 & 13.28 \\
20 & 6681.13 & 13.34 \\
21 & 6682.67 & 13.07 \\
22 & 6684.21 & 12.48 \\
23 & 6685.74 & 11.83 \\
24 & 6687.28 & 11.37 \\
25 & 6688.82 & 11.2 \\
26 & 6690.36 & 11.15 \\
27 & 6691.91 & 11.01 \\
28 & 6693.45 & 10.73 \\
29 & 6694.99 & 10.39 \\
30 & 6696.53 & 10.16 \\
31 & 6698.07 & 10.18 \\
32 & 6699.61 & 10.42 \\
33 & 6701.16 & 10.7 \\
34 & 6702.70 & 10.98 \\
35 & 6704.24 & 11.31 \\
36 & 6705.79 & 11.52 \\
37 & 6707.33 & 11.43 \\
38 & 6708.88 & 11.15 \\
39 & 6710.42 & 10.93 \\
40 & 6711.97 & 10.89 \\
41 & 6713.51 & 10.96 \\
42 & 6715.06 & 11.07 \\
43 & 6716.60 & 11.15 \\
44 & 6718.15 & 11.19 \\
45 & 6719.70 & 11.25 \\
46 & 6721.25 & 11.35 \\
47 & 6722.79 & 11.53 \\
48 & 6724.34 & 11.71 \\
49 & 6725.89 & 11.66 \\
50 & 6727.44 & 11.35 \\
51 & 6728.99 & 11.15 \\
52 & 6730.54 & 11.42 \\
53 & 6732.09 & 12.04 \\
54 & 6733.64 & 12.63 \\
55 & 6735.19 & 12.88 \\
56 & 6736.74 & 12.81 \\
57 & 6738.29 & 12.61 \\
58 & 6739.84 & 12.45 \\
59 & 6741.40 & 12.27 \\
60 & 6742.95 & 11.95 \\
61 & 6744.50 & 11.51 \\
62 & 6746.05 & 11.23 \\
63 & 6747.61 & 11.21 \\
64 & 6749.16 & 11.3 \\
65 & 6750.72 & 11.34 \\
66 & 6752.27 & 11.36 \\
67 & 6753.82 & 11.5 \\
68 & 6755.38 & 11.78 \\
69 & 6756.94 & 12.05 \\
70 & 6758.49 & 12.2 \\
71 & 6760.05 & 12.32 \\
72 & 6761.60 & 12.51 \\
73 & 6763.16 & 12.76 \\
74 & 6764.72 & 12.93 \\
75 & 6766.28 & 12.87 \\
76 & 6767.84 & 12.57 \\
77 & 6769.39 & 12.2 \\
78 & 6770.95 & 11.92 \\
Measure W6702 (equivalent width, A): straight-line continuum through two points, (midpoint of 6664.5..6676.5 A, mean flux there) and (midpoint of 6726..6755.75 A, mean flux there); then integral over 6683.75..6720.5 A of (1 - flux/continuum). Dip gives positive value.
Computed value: 3.9 A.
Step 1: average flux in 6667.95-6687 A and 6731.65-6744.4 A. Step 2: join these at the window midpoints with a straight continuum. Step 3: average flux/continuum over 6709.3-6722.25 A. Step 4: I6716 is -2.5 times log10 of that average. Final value 0.14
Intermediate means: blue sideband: 12.9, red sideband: 12.4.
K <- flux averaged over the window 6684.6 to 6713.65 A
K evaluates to 11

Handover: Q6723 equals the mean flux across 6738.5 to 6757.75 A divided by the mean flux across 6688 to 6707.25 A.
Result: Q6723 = 1.08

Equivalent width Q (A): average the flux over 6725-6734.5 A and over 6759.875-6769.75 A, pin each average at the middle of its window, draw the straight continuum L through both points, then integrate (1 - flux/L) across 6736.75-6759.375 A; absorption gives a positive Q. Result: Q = 0.7 A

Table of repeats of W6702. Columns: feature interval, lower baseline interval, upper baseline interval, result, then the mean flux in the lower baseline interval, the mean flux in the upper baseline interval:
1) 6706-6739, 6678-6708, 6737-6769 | 0.48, 11.4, 12.1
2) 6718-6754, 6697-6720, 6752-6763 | -0.55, 11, 12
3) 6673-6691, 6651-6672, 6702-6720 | -1.34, 12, 11.1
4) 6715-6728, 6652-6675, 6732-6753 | 0.68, 12.1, 12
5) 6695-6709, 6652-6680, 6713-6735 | 1.15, 12.3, 11.5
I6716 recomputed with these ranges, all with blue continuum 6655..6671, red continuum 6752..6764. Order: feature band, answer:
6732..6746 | -0.02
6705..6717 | 0.08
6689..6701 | 0.13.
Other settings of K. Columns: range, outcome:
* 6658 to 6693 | 12.3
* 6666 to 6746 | 11.8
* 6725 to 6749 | 11.9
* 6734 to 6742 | 12.6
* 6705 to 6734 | 11.4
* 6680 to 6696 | 11.7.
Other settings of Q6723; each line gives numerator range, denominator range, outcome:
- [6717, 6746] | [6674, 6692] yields 0.96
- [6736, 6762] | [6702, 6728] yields 1.06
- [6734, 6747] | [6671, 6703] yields 1.03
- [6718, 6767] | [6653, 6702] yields 1.00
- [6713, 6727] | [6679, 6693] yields 0.94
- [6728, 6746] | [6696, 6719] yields 1.11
